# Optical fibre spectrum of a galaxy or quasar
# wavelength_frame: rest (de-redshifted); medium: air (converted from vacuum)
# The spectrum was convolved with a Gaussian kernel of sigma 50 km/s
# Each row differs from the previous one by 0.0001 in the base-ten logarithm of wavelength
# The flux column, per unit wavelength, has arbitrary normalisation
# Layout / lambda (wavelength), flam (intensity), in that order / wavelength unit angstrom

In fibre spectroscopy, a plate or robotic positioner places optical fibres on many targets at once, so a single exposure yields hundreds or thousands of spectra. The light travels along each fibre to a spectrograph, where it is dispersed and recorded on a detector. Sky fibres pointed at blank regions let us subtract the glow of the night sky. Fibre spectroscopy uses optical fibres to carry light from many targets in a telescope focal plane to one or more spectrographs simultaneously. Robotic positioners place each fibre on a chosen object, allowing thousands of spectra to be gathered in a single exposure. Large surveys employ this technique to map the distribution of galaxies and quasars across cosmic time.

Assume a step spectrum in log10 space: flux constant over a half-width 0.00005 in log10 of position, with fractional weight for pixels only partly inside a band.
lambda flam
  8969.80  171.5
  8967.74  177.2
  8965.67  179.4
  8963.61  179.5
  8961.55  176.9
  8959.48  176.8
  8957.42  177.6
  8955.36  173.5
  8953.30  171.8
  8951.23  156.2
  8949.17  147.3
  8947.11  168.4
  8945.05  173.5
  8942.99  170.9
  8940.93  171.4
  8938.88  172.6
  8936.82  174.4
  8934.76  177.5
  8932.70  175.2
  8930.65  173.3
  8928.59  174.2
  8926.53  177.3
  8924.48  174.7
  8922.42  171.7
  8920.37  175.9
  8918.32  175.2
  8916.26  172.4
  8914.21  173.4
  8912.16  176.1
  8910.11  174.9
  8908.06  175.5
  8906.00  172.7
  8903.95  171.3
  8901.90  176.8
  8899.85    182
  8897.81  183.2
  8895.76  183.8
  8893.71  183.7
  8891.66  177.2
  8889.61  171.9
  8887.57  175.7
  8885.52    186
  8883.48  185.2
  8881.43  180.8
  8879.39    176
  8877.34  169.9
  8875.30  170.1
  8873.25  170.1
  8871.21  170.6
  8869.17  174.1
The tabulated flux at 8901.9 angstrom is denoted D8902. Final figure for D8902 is 176.8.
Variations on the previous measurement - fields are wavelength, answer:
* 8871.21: 170.6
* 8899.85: 182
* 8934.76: 177.5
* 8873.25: 170.1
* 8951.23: 156.2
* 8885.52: 186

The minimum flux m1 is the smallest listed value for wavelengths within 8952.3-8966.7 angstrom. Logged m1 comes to 171.8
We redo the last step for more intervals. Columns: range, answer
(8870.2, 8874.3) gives 170.1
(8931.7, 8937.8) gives 174.4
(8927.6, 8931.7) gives 173.3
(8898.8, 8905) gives 171.3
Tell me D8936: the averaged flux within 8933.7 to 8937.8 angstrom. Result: 176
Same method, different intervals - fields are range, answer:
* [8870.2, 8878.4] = 170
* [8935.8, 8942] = 173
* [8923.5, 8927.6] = 176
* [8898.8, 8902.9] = 180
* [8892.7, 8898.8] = 183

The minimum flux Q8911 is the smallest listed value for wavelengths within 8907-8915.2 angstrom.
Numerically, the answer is 173.4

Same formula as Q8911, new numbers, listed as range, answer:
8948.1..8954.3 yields 147.3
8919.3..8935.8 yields 171.7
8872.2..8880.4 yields 169.9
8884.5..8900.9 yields 171.9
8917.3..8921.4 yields 175.2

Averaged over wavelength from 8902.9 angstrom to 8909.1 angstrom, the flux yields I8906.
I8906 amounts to 173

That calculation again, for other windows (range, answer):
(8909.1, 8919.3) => 174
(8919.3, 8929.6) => 175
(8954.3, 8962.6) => 176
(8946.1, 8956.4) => 163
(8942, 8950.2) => 165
